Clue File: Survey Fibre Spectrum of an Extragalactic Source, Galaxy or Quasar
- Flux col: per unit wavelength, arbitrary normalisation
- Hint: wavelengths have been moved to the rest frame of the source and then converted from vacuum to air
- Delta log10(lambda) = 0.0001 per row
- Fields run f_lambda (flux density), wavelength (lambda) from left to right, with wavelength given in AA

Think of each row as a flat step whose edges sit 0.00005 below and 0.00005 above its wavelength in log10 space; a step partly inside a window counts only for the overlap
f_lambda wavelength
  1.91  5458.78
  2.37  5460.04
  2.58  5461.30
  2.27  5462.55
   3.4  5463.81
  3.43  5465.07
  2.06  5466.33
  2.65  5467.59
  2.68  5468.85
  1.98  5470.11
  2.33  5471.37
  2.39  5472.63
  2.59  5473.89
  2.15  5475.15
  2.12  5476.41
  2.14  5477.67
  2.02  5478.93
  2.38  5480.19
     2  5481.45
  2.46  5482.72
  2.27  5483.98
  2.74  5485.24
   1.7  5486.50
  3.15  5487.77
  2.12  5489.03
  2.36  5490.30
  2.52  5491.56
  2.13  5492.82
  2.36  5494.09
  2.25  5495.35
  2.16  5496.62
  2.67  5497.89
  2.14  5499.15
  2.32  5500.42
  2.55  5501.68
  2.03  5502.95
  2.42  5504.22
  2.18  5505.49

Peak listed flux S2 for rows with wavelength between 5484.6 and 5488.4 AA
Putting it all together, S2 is 3.15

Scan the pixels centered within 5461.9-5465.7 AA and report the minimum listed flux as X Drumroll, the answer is 2.27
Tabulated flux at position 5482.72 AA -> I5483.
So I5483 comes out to 2.46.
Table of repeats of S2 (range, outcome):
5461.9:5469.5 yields 3.43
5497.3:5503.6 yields 2.67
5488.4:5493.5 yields 2.52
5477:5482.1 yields 2.38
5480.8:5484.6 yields 2.46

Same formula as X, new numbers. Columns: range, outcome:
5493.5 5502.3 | 2.14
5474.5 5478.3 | 2.12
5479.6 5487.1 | 1.7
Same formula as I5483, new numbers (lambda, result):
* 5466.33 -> 2.06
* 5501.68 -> 2.55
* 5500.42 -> 2.32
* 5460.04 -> 2.37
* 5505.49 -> 2.18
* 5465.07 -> 3.43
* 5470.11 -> 1.98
